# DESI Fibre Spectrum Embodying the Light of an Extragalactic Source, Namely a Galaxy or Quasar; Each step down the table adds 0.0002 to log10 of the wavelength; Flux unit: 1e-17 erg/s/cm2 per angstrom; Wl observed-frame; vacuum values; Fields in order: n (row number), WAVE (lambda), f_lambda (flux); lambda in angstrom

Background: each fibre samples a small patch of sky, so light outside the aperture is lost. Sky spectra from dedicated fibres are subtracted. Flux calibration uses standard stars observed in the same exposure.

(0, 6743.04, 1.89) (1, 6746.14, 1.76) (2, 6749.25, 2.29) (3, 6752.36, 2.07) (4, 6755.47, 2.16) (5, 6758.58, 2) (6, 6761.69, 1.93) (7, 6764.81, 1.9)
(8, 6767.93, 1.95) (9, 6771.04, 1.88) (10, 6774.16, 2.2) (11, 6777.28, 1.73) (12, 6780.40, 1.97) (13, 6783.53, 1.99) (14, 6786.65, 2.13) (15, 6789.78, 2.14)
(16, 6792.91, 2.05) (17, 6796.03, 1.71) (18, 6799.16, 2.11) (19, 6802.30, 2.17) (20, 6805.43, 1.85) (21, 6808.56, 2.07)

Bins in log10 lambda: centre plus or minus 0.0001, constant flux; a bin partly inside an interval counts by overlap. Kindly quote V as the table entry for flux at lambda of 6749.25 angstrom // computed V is 2.29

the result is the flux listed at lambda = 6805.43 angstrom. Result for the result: 1.85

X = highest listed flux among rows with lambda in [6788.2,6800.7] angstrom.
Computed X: 2.14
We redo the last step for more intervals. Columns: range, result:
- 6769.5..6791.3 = 2.2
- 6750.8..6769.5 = 2.16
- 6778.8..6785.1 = 1.99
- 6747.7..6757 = 2.29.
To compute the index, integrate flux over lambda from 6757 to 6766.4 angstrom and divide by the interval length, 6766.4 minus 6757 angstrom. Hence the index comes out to 1.94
